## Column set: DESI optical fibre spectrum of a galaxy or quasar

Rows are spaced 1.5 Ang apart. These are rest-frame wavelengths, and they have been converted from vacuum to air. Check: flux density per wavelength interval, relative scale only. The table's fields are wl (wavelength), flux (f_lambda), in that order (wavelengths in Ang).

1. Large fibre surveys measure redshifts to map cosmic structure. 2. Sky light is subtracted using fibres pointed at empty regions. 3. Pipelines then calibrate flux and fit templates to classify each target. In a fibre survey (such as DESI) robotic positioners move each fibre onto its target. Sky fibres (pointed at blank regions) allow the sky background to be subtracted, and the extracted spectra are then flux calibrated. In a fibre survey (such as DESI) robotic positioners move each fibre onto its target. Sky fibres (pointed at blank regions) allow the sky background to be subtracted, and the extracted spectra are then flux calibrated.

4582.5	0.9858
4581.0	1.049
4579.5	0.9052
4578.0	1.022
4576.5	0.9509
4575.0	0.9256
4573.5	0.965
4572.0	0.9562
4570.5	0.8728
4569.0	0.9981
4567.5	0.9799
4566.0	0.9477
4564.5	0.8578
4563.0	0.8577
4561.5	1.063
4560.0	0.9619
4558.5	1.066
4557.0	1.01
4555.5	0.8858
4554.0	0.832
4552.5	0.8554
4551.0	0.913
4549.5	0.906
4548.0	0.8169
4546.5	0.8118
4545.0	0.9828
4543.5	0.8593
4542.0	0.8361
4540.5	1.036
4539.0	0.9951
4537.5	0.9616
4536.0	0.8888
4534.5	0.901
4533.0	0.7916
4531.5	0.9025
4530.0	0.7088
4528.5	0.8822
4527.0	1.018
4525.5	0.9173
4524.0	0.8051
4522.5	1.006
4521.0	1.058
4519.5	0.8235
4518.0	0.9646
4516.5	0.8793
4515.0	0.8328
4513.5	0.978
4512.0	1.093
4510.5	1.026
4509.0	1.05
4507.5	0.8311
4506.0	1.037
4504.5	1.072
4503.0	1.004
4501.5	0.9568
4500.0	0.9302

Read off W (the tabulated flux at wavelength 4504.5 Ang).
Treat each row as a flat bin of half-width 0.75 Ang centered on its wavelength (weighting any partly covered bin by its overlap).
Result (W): 1.072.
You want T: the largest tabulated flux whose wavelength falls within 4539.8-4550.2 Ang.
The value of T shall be 1.036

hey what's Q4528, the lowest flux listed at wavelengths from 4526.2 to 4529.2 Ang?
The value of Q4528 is 0.8822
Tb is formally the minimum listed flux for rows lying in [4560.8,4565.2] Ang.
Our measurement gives 0.8577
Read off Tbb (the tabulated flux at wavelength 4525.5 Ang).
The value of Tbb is 0.9173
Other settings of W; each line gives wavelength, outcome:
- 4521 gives 1.058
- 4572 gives 0.9562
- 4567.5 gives 0.9799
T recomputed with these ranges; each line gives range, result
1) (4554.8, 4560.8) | 1.066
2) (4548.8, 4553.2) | 0.913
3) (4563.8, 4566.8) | 0.9477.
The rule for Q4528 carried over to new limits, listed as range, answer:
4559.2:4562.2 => 0.9619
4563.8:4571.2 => 0.8578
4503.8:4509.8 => 0.8311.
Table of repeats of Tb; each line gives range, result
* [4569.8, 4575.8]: 0.8728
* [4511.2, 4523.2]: 0.8235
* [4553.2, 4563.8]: 0.832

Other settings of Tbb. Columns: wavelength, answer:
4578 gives 1.022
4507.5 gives 0.8311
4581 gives 1.049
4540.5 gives 1.036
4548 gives 0.8169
